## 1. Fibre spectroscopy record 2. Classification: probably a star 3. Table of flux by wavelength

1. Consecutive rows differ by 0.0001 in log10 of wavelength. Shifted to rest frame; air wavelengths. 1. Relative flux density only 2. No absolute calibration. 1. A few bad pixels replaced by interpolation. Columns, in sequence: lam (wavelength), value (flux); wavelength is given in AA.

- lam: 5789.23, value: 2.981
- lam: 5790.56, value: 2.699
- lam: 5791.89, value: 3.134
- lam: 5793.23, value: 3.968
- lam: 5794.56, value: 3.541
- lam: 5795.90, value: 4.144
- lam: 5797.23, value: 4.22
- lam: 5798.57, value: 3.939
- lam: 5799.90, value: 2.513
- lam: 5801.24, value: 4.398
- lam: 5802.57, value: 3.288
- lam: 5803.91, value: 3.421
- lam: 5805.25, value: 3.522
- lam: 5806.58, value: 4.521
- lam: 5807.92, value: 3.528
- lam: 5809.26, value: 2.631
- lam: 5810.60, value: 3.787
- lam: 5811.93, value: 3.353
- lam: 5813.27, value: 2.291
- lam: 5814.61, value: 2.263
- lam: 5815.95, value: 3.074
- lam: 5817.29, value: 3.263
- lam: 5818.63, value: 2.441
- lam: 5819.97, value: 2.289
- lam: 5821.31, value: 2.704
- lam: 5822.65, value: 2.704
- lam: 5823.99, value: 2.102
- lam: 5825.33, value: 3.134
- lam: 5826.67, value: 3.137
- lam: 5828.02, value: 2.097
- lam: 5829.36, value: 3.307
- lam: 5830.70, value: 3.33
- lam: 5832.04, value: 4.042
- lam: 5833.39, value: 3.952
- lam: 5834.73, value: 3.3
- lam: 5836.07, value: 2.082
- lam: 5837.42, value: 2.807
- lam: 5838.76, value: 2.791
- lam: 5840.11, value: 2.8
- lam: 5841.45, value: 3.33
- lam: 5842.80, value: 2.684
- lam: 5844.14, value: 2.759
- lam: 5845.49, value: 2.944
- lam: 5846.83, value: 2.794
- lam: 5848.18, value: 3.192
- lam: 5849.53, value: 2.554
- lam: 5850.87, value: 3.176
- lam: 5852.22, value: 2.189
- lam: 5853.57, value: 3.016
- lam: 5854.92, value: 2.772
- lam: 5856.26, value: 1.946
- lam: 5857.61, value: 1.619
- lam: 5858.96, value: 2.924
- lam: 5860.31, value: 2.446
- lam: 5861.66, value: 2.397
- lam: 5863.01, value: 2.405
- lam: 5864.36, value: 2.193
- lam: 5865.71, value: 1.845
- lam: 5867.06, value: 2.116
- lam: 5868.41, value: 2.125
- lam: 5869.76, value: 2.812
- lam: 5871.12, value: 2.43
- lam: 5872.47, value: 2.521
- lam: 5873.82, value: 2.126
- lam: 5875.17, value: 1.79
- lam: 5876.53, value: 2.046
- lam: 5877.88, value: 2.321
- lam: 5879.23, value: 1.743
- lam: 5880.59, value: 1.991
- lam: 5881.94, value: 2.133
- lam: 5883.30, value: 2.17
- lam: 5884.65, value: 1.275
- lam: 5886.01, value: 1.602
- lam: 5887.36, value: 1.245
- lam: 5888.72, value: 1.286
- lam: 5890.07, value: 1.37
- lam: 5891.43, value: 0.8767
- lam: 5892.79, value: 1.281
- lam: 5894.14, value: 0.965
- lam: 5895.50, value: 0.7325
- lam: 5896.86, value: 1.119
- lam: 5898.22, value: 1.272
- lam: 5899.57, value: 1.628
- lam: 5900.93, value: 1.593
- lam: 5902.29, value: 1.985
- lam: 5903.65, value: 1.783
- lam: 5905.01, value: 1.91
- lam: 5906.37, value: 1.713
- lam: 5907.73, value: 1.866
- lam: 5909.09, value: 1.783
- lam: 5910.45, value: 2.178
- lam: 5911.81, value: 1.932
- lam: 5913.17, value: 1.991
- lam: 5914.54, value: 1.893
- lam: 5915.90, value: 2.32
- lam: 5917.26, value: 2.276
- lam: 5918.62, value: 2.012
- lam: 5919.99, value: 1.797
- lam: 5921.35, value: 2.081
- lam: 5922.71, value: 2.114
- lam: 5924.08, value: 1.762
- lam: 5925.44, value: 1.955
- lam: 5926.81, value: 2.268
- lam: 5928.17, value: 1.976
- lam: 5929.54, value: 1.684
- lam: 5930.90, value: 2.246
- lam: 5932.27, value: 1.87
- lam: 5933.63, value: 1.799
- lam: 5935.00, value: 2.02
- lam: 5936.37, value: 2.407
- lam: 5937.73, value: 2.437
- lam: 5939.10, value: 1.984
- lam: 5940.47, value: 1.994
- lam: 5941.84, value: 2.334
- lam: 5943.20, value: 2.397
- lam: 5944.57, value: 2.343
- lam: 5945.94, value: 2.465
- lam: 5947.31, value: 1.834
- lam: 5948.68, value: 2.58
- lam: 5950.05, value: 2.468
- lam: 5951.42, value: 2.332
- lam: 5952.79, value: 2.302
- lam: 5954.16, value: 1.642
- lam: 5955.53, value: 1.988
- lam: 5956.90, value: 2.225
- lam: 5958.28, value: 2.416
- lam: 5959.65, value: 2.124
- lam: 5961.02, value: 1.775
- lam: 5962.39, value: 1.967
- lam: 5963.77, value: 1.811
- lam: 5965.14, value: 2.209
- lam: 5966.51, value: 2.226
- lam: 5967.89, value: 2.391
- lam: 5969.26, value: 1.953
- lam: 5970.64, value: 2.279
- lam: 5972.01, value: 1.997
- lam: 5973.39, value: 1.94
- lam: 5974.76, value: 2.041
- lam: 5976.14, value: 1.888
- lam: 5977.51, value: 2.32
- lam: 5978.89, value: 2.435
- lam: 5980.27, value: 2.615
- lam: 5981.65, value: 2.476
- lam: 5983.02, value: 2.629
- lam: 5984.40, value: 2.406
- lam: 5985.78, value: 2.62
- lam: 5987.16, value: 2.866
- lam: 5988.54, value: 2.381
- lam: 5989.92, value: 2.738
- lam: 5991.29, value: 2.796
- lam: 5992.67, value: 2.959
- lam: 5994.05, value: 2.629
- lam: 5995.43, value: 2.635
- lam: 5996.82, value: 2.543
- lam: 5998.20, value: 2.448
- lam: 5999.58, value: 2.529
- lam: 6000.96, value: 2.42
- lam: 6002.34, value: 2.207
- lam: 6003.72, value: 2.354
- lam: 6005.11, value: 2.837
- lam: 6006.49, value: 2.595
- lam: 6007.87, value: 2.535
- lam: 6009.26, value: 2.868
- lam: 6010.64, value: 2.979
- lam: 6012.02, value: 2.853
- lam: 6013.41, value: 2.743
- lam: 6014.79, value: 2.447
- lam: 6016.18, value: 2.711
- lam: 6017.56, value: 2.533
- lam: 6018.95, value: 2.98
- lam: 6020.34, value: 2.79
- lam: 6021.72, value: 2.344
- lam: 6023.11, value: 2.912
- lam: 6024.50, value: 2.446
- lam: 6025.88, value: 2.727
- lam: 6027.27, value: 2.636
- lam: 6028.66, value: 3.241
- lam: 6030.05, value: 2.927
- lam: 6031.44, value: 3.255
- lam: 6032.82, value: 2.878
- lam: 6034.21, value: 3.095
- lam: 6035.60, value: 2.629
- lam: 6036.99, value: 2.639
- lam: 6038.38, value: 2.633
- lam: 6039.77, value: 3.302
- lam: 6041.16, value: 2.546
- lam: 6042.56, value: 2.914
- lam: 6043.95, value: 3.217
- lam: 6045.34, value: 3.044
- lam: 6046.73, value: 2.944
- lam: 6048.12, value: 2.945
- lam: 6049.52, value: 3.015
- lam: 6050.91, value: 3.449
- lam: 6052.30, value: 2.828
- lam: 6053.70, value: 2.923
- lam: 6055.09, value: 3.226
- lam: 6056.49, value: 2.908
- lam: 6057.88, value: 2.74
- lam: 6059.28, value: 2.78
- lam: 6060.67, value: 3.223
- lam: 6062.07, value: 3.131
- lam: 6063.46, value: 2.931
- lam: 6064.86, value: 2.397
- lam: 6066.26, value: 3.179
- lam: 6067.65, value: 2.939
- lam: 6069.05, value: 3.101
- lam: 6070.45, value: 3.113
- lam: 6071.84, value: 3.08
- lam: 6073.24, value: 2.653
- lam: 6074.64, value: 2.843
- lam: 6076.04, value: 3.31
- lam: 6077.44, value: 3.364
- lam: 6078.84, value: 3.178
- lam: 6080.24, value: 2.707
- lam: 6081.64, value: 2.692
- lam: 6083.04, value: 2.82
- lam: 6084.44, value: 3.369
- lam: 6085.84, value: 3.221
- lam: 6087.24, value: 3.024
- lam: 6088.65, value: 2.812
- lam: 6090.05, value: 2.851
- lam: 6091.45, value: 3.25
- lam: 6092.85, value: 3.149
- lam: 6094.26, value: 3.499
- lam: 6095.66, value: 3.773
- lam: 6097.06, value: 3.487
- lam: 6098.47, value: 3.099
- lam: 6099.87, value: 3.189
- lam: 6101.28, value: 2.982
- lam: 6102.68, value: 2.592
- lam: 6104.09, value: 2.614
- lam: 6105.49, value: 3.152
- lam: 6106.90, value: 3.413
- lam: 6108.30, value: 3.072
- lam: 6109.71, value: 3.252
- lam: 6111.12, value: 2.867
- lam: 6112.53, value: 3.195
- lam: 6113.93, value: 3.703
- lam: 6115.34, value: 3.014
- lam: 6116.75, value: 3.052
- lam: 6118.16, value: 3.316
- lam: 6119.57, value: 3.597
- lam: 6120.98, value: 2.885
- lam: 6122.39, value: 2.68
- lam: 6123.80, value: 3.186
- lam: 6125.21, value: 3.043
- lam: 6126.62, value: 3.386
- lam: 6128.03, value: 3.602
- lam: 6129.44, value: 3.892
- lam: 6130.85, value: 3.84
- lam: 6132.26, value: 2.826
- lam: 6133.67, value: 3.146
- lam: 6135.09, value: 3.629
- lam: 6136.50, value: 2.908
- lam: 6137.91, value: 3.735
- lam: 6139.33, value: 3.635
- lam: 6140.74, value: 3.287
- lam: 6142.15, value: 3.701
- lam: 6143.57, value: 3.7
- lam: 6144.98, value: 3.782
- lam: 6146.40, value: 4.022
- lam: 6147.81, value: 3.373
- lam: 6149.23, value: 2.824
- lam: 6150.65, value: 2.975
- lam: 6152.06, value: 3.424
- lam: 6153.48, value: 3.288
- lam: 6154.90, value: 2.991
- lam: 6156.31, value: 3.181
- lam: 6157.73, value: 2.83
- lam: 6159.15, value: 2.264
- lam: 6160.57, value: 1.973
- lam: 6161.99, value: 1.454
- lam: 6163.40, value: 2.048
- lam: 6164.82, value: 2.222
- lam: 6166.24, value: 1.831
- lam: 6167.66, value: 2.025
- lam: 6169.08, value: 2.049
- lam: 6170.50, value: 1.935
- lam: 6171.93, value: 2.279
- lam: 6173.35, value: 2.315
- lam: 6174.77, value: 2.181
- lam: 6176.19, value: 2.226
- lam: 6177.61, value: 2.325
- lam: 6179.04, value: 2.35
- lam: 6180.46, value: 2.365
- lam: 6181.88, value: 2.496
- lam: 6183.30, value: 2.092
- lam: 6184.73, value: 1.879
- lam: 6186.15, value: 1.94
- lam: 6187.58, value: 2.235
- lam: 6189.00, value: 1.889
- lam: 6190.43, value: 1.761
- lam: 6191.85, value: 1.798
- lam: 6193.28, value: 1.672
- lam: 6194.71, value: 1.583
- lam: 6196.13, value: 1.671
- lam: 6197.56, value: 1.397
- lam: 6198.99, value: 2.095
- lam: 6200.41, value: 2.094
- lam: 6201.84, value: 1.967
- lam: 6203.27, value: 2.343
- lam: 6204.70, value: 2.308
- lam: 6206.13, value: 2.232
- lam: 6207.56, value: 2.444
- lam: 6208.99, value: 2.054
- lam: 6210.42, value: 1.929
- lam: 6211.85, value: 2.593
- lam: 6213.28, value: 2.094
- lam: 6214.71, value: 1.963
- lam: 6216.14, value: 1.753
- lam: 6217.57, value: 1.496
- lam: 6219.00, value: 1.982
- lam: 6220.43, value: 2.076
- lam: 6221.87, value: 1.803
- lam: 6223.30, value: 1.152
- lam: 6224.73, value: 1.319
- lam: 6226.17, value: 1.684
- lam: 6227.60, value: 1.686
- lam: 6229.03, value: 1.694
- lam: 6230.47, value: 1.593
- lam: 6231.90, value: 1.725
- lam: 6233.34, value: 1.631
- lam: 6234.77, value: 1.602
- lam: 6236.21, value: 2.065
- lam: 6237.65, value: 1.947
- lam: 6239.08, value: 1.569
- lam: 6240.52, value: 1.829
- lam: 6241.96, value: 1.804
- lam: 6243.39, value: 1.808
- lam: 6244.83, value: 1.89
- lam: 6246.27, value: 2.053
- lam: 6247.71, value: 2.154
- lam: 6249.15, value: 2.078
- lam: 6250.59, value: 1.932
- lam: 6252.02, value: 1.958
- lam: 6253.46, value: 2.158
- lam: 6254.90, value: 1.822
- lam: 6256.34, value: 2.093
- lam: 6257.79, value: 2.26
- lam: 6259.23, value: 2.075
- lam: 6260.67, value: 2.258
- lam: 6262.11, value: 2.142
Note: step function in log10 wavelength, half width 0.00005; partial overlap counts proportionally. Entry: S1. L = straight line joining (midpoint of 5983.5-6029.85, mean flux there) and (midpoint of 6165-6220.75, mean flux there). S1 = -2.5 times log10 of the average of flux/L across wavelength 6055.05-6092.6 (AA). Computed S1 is -0.22 mag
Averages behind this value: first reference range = 2.66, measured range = 2.99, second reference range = 2.05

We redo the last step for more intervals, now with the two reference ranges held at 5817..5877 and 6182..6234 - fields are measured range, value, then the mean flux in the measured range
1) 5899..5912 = 0.35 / 1.84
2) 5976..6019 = -0.12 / 2.6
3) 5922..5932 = 0.24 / 2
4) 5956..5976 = 0.15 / 2.09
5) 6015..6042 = -0.23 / 2.79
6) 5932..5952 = 0.10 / 2.22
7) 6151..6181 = -0.20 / 2.37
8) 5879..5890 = 0.48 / 1.66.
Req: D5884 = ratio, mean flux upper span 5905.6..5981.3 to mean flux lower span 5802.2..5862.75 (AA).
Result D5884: 0.7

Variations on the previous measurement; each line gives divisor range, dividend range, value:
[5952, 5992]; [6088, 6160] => 1.43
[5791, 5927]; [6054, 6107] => 1.23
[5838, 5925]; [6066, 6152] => 1.55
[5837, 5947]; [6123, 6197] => 1.28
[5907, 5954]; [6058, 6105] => 1.44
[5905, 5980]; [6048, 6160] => 1.50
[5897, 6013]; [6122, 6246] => 1.06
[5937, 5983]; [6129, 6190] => 1.24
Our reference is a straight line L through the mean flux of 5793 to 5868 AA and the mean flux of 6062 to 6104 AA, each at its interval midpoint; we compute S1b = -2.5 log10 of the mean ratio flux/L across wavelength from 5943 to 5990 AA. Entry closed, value 0.31 mag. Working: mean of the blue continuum 2.95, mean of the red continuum 3.05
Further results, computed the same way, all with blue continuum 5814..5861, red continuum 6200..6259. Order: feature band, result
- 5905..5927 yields 0.30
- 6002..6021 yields -0.12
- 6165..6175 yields -0.02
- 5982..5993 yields -0.08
